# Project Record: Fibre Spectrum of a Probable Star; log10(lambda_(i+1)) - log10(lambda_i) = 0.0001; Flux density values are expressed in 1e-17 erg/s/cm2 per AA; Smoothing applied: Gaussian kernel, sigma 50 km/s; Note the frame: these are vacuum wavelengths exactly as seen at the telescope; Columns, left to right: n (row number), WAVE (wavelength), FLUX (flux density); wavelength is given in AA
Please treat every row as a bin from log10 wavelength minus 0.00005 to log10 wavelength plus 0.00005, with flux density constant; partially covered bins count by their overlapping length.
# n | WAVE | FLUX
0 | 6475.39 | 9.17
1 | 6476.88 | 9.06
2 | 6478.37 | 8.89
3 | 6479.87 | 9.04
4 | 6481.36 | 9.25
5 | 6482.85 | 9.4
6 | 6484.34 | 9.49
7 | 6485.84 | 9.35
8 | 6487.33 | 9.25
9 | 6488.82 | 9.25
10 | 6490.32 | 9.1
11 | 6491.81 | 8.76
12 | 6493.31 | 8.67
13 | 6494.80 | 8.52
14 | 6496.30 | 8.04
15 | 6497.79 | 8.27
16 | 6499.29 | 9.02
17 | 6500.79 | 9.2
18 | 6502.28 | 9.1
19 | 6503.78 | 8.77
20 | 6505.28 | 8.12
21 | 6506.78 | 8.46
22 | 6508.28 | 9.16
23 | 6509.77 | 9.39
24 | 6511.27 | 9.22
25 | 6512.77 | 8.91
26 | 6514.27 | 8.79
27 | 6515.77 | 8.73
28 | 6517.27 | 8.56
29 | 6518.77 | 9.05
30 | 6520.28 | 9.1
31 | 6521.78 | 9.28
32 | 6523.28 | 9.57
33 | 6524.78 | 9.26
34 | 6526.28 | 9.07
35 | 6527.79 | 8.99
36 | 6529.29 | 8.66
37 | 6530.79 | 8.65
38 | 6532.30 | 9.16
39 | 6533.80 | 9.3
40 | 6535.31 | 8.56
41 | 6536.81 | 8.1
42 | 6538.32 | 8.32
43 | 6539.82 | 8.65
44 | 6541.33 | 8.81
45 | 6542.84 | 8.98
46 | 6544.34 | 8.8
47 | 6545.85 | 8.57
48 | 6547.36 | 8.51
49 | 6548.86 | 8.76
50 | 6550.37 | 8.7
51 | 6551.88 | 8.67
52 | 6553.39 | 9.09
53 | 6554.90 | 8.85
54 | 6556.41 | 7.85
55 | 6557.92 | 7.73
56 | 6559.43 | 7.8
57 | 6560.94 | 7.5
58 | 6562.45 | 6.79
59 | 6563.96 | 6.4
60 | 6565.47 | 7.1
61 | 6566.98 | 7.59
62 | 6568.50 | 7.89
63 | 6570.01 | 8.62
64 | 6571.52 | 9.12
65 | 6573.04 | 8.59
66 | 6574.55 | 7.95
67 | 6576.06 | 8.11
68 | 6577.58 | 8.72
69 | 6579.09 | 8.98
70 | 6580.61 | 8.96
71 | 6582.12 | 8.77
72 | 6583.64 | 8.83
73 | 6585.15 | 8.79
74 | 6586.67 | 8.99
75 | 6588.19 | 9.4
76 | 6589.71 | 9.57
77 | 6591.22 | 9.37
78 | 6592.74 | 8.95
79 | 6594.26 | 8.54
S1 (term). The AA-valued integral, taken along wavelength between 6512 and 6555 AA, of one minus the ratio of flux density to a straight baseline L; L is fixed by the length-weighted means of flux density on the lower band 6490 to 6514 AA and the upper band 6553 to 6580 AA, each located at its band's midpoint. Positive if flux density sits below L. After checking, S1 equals -2.2 AA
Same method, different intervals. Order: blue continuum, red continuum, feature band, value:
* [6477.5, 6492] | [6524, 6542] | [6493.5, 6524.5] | 0.4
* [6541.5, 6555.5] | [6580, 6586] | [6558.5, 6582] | 2.1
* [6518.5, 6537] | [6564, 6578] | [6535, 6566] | 1.1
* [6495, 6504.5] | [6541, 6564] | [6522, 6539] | -0.8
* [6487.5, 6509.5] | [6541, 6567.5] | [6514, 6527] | -0.8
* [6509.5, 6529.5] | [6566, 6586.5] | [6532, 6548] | 0.3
